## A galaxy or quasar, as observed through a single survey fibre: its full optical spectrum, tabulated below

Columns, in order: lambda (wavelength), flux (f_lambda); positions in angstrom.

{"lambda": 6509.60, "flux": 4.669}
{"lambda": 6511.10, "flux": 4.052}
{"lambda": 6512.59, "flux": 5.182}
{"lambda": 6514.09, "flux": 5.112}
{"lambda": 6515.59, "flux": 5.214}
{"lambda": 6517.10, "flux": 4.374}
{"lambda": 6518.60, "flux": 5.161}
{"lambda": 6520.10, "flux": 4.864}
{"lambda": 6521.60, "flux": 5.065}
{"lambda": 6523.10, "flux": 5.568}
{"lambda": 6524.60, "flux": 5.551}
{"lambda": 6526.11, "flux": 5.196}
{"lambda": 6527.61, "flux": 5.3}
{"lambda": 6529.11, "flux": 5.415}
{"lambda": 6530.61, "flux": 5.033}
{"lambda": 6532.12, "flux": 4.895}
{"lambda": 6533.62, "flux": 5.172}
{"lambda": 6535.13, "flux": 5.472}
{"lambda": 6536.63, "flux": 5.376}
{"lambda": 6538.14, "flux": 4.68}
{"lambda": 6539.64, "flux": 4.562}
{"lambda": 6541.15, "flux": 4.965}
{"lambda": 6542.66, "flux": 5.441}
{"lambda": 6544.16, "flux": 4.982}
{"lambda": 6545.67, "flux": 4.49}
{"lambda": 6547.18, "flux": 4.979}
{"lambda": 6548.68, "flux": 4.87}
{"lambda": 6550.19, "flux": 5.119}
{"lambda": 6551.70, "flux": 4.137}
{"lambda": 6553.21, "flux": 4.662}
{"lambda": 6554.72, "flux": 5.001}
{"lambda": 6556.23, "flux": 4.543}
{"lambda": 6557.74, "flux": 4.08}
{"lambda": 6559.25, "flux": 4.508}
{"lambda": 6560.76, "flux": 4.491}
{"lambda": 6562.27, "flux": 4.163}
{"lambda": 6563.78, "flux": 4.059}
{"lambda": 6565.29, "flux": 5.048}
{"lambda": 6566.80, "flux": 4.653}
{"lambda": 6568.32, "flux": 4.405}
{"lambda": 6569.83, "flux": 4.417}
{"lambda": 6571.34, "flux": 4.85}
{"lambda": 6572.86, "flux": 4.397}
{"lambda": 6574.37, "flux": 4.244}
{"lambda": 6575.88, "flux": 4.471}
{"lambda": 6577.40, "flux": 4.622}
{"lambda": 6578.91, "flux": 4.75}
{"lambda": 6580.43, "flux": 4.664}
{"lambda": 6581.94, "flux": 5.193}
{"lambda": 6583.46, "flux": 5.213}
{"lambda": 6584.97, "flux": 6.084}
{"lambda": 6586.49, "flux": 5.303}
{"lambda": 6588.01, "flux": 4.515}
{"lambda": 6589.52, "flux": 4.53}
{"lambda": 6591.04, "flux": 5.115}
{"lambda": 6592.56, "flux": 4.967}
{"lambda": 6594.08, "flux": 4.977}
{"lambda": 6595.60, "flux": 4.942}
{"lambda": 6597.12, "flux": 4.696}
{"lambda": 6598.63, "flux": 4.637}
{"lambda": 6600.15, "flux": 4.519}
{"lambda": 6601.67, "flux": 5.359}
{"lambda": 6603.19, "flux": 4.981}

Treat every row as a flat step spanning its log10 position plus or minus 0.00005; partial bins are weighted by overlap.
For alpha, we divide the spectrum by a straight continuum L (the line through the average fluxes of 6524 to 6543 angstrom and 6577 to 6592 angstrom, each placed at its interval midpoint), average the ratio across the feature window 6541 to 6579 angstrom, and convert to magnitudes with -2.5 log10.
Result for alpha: 0.10 mag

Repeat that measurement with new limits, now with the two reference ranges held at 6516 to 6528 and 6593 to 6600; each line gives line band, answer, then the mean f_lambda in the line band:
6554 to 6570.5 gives 0.107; 4.49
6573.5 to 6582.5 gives 0.053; 4.65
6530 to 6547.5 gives 0.011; 5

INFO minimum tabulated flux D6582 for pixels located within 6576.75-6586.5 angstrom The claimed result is 4.622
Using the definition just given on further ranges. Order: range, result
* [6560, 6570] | 4.059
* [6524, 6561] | 4.08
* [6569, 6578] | 4.244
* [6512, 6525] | 4.374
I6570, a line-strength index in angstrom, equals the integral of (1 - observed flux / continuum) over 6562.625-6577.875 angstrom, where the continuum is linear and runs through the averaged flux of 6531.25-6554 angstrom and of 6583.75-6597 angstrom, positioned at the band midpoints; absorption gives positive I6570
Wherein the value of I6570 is 1.5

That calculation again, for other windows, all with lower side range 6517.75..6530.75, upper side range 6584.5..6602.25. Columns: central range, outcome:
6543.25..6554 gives 0.8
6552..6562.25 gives 1.2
